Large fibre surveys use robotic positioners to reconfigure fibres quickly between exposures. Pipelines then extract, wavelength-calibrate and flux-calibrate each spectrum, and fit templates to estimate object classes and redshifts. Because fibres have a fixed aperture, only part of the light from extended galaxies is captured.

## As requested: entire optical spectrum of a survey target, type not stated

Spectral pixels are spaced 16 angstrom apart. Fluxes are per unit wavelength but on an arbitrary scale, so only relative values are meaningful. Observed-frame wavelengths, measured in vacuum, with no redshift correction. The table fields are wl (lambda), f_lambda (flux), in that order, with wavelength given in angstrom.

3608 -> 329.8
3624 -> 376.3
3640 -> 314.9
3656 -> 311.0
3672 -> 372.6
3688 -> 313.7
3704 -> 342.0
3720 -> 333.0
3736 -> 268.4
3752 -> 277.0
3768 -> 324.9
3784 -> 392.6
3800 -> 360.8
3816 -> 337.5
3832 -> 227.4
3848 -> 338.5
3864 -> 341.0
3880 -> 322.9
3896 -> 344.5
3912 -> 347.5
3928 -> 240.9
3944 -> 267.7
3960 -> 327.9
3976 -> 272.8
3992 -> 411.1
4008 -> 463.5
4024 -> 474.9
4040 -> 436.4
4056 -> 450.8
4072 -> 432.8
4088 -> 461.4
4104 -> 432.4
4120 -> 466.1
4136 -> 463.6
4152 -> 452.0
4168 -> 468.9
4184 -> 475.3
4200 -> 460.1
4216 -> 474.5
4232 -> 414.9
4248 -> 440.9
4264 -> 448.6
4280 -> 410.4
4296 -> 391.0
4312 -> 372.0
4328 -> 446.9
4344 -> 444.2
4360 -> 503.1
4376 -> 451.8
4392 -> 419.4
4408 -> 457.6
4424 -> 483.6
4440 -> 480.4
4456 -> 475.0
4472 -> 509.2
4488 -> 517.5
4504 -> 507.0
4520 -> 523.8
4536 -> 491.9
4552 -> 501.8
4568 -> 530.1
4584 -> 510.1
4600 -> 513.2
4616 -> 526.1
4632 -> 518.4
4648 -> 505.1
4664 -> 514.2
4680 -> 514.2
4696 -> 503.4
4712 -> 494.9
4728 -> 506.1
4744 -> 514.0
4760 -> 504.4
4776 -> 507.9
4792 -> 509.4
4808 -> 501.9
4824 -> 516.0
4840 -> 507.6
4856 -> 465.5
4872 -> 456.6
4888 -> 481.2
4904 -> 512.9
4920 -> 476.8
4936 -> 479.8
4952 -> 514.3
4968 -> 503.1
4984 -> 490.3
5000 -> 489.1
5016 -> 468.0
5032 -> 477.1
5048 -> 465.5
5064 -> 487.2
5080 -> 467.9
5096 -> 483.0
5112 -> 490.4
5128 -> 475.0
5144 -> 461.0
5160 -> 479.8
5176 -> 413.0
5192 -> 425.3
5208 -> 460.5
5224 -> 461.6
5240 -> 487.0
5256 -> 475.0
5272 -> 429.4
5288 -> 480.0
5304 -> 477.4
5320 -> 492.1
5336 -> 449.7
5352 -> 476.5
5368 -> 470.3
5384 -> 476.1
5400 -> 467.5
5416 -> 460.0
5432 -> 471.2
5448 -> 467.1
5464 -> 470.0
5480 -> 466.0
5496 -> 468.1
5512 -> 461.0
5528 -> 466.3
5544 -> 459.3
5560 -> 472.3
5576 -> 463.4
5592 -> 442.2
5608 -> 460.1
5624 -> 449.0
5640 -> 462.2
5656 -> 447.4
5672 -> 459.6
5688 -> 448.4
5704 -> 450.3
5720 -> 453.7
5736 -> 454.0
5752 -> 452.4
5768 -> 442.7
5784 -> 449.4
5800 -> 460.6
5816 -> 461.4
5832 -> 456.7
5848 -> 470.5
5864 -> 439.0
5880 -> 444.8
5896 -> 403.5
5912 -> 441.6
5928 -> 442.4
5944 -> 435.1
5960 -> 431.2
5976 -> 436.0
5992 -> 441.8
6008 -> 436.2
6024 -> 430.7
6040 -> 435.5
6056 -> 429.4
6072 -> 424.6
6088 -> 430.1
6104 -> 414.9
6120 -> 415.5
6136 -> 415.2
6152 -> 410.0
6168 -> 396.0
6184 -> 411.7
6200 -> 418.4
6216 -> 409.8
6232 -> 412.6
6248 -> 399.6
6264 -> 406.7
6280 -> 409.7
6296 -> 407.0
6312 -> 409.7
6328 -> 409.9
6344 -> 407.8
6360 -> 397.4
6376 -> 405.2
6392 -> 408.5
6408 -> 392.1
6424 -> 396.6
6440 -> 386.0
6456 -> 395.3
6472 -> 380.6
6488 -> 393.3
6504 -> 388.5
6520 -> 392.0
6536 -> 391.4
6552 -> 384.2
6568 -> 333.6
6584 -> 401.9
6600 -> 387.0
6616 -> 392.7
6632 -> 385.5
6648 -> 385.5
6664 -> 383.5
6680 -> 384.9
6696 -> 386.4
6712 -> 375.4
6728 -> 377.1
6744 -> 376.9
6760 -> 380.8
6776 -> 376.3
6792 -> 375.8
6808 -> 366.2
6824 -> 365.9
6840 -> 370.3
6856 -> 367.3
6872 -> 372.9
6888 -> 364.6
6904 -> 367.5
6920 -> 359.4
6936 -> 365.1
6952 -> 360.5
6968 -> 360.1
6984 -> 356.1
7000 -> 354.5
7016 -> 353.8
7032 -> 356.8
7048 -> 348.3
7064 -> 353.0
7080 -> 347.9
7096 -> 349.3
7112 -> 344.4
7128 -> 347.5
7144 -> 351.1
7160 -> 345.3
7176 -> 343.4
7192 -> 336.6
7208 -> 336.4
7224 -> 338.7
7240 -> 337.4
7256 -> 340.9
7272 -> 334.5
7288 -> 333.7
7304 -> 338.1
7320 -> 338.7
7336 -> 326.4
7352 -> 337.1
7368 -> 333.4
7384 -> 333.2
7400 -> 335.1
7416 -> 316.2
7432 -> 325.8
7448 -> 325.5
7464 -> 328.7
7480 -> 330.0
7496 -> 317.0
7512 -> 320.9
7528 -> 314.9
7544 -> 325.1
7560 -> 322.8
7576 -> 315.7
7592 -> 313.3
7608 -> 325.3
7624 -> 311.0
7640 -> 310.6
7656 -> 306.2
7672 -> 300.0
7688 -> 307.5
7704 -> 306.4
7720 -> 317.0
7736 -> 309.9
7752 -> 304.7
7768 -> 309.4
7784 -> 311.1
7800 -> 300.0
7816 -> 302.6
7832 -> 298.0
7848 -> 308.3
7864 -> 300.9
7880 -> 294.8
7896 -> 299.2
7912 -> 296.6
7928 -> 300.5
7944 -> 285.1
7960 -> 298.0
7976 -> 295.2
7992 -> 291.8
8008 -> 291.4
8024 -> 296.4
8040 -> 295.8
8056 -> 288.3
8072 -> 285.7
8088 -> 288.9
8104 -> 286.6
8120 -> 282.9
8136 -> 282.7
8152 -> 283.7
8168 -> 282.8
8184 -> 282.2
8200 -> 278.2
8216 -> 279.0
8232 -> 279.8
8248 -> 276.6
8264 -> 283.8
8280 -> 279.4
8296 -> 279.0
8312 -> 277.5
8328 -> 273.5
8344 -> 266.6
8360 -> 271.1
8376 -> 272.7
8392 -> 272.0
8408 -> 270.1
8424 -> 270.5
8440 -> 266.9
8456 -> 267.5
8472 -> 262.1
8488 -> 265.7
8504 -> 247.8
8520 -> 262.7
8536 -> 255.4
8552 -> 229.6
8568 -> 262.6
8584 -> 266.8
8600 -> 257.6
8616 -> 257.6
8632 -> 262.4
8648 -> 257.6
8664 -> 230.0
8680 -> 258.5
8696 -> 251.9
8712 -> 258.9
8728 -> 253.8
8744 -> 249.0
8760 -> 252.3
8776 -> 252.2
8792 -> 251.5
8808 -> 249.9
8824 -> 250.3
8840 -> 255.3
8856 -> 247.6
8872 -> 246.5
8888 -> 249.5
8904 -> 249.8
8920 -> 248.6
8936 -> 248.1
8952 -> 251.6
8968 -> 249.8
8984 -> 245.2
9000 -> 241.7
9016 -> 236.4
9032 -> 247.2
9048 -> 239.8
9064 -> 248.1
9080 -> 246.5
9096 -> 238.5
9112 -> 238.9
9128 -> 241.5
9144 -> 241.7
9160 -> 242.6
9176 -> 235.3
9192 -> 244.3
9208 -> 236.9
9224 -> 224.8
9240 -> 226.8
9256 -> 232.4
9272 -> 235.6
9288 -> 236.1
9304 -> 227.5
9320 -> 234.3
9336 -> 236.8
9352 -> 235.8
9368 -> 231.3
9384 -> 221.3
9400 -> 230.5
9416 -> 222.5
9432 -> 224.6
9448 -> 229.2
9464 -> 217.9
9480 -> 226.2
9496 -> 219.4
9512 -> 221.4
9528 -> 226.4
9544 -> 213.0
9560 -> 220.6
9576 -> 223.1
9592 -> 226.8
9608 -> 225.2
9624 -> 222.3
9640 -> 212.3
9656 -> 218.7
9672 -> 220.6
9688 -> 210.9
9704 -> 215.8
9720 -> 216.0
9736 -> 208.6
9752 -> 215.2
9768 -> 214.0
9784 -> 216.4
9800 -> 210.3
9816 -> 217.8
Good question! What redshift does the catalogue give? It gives 0.000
